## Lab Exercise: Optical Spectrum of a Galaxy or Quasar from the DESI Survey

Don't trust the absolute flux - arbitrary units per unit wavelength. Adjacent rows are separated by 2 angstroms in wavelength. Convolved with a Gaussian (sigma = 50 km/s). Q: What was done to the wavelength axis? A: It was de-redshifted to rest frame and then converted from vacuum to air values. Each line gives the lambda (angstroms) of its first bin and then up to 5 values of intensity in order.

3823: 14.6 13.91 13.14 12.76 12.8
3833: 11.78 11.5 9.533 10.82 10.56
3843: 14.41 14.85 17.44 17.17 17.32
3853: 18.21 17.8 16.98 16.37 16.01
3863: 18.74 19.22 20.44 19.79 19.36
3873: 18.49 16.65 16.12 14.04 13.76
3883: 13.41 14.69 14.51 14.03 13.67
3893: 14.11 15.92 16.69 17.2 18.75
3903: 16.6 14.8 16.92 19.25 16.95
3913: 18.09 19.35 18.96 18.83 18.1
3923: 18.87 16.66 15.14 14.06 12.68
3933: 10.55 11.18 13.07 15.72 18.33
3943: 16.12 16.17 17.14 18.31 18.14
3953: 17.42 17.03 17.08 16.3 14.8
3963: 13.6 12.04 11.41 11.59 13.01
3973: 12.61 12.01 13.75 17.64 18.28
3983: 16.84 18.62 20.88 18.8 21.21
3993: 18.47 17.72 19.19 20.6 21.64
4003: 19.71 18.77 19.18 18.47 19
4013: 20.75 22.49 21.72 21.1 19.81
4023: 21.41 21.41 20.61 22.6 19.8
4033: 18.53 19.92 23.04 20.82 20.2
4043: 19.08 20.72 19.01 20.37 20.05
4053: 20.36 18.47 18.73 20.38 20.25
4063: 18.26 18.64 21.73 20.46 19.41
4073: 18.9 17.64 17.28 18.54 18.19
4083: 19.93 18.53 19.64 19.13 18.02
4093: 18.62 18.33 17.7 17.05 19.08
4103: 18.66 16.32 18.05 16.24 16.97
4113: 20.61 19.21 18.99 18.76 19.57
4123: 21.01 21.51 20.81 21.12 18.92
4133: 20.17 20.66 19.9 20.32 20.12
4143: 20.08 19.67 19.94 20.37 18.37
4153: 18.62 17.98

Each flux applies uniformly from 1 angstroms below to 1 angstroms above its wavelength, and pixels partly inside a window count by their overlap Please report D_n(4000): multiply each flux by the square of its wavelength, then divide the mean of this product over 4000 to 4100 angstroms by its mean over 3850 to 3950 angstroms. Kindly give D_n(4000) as 1.3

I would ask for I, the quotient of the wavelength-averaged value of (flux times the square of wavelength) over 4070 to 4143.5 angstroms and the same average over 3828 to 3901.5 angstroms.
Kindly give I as 1.38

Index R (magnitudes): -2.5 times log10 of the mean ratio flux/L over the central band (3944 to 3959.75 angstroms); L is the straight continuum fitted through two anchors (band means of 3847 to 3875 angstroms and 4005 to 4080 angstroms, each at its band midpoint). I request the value 0.108 mag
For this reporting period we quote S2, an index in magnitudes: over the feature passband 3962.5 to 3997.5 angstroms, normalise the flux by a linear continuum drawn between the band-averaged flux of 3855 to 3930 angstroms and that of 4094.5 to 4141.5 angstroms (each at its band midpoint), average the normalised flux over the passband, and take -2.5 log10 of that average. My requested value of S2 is 0.11 mag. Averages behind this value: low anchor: 16.8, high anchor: 19.2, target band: 16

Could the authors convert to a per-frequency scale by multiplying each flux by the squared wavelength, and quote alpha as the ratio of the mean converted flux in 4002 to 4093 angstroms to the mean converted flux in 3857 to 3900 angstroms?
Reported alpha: 1.32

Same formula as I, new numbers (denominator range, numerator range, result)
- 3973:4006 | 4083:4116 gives 1.06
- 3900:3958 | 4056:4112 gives 1.21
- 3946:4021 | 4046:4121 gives 1.13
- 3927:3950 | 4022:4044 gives 1.46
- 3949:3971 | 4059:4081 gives 1.35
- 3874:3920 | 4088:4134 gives 1.30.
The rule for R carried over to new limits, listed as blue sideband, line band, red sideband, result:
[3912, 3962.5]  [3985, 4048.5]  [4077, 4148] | -0.150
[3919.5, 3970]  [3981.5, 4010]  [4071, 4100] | -0.173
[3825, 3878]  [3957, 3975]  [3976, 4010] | 0.339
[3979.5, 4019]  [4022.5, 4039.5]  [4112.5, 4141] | -0.062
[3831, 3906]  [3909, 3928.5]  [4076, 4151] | -0.093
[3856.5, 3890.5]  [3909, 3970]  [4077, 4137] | 0.091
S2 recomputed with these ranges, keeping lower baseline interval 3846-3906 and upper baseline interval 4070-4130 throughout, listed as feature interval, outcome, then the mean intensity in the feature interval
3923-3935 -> 0.22 mag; 14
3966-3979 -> 0.34 mag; 12.8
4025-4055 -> -0.12 mag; 20.3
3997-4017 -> -0.13 mag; 20.1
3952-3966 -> 0.13 mag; 15.5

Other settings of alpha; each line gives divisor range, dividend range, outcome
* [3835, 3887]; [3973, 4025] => 1.28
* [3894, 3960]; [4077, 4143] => 1.26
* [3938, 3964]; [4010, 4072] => 1.28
